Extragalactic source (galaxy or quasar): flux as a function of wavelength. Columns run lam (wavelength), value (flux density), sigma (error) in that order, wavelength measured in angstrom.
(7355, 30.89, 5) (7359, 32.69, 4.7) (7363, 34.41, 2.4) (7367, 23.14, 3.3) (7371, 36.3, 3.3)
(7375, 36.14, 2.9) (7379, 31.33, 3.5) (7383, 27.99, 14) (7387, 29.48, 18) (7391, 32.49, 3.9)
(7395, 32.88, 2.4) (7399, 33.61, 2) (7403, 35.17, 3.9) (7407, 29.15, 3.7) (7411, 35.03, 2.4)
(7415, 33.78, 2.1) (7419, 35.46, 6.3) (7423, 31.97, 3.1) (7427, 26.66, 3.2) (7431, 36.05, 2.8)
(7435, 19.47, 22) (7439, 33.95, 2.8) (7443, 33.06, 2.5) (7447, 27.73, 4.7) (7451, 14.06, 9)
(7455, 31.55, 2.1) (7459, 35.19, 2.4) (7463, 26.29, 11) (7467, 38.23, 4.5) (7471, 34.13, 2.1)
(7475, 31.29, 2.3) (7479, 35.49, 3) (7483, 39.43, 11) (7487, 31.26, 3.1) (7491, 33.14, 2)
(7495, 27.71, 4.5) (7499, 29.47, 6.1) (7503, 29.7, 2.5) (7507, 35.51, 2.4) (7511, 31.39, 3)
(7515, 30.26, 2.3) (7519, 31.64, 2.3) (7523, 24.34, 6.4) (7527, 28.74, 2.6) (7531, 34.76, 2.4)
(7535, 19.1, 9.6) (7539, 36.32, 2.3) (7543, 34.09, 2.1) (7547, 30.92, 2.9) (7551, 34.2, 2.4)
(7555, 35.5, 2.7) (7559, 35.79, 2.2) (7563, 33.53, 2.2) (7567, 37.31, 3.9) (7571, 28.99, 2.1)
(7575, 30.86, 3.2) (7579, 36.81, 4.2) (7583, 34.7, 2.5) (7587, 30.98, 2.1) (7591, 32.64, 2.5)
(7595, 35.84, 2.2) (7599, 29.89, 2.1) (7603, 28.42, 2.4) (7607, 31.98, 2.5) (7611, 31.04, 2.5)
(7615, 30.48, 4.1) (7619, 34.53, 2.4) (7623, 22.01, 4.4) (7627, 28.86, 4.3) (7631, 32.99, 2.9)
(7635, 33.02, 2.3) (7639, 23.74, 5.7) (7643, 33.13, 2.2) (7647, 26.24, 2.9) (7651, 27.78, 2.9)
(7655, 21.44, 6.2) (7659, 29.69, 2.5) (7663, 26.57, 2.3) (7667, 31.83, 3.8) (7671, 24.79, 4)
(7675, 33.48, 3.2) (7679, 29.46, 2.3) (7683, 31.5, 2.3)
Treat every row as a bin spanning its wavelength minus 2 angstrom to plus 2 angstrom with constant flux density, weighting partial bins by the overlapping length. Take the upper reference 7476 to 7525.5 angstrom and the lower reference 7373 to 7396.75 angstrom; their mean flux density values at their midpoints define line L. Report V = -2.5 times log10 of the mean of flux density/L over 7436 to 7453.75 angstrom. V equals 0.174 mag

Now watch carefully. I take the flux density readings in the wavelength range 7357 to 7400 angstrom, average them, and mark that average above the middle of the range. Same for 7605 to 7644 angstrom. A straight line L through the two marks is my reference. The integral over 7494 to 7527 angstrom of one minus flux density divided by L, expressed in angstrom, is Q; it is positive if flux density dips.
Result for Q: 1.0 angstrom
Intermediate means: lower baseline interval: 31.8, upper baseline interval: 30.1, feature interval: 30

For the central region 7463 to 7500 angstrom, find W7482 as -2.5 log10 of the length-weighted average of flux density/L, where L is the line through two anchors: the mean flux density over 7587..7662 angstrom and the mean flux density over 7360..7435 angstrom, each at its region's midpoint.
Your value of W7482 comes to -0.067 mag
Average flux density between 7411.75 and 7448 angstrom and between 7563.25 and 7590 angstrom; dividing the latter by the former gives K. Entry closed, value 1.07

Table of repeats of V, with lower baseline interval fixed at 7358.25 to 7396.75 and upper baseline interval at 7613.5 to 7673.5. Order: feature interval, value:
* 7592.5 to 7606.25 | -0.09 mag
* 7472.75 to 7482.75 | -0.13 mag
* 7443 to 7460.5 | 0.12 mag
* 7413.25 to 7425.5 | -0.08 mag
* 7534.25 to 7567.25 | -0.13 mag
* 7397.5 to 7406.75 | -0.07 mag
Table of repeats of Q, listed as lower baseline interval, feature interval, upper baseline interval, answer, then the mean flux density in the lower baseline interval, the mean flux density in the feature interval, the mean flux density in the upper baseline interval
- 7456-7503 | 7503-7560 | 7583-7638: 1.0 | 32.7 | 31.5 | 31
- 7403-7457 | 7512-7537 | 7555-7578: 3.3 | 30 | 28.3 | 33.6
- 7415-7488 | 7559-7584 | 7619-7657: -4.0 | 31.3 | 33.8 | 28.1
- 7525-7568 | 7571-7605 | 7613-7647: -1.3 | 32.6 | 32.3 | 29.6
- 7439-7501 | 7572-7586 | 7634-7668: -2.0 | 31.3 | 33.5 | 27.9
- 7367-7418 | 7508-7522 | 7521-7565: 0.4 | 32.5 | 30.9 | 31.6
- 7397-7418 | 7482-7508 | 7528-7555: 0.3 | 33.4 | 31.9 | 31.8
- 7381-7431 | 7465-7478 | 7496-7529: -1.6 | 32.1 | 34.6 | 30.1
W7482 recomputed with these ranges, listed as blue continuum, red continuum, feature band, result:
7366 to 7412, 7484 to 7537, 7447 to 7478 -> 0.022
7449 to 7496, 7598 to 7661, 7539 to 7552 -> -0.105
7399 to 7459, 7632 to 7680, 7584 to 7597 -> -0.146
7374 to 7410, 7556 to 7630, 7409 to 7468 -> 0.054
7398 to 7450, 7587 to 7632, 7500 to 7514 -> -0.029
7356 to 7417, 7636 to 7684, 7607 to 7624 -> -0.047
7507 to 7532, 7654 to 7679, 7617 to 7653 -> -0.013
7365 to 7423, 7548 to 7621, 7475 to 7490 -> -0.068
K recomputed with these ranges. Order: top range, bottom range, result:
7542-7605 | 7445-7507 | 1.06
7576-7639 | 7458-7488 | 0.92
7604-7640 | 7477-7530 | 0.95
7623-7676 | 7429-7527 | 0.92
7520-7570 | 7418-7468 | 1.08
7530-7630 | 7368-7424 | 0.98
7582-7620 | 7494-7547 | 1.05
